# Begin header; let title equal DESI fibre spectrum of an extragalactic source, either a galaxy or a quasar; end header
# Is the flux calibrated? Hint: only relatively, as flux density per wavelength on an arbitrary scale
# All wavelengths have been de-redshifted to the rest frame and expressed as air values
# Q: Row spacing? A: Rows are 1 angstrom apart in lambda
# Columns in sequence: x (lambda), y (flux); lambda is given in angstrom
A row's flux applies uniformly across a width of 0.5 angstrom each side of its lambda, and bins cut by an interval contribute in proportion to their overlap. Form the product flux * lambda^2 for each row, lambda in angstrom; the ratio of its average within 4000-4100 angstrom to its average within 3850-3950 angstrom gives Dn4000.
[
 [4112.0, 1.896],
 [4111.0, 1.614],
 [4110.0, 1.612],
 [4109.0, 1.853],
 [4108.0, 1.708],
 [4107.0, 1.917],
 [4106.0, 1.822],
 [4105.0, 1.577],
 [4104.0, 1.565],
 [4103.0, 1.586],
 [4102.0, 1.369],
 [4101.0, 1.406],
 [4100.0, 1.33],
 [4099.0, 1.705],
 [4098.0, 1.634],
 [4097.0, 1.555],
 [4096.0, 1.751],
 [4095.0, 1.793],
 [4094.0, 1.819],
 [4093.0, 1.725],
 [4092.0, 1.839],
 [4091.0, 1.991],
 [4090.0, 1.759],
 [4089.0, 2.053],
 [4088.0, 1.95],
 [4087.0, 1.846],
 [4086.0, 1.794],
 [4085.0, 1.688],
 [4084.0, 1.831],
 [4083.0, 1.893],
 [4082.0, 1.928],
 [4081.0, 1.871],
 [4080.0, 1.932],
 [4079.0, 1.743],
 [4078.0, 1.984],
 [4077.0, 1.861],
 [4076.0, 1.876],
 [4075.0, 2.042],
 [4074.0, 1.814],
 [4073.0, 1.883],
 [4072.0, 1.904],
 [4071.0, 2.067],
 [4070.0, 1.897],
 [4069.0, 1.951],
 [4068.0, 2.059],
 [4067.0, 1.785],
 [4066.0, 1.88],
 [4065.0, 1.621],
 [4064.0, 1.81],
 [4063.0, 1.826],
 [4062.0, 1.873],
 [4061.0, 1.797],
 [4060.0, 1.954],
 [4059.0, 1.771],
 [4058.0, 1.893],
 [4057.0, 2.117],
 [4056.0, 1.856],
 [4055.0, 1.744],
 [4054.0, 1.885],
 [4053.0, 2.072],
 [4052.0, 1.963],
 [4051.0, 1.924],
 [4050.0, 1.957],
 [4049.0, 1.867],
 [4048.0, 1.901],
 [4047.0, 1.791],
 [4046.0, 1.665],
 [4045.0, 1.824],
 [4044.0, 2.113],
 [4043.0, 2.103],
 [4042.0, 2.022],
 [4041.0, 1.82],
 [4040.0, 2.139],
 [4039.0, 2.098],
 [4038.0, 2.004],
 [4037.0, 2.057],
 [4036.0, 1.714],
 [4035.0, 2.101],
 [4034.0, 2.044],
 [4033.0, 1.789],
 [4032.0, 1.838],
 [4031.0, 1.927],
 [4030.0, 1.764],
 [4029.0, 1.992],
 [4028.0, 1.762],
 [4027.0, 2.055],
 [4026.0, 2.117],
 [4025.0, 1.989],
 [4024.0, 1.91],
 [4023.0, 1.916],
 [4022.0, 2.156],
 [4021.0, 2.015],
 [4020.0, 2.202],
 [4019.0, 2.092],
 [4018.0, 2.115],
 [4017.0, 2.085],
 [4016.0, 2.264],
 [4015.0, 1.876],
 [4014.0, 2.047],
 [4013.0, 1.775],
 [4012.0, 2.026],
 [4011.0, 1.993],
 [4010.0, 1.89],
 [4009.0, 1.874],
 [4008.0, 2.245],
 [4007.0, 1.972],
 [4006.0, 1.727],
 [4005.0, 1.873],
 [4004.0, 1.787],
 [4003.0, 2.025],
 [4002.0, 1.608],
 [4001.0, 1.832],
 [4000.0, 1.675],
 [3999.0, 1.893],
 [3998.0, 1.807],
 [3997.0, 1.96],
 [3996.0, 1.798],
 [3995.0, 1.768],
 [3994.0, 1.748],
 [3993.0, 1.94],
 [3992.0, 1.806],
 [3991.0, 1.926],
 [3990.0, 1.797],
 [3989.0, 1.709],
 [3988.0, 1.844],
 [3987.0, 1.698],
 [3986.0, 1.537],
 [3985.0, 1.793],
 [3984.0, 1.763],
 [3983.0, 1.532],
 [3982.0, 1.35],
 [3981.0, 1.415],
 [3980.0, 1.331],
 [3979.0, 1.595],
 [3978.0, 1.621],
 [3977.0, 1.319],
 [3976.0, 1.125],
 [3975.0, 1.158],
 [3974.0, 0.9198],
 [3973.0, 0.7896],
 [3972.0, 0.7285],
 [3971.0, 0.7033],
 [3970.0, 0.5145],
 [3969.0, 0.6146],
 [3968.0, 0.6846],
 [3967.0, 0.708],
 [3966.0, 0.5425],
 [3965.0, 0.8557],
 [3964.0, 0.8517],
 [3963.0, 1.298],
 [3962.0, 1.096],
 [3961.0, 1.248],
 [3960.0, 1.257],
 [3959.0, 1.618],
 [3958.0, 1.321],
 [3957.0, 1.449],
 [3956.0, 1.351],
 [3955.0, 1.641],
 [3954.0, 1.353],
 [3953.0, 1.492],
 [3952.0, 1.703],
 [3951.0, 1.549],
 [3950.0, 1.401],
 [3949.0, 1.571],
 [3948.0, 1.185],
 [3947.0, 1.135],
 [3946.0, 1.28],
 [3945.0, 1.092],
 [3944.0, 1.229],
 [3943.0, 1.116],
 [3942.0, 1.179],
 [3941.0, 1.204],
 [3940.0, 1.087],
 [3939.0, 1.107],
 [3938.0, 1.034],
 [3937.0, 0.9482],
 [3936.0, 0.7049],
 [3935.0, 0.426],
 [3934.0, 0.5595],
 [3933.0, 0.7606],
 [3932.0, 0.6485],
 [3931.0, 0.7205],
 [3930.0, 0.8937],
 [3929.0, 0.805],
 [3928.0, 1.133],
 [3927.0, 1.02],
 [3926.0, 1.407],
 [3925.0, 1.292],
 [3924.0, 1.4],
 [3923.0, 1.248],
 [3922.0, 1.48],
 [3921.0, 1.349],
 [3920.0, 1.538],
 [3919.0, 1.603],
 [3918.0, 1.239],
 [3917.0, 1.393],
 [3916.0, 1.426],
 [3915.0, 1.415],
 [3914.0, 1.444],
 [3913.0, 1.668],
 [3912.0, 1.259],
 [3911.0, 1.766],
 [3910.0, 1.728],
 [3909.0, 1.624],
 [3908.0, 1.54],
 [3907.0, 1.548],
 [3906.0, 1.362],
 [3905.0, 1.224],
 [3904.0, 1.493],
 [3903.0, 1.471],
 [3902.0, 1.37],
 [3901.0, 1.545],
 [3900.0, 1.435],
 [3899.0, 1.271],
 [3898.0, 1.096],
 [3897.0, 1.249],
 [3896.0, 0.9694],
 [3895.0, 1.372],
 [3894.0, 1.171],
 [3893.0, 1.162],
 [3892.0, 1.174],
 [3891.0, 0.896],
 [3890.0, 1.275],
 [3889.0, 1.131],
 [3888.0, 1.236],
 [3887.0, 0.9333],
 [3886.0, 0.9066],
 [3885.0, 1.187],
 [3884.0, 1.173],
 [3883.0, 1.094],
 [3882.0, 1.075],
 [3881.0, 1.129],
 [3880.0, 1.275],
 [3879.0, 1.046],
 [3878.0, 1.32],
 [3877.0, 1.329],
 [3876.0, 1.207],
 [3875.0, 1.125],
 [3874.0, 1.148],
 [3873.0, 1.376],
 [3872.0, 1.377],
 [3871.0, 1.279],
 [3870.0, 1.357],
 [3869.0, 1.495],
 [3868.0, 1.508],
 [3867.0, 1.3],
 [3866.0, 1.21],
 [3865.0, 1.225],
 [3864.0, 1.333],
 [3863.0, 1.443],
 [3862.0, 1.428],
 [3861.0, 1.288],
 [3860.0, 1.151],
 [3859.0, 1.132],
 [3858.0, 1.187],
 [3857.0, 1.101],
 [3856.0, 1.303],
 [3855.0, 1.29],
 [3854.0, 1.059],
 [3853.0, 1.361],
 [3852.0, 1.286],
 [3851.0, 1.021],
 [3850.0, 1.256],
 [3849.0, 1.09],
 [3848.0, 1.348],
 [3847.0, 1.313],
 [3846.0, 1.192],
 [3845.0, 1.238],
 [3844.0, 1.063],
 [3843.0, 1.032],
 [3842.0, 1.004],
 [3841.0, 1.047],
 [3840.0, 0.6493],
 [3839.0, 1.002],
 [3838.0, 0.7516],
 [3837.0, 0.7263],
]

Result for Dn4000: 1.7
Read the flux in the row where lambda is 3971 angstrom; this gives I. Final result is 0.7033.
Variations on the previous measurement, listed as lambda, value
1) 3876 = 1.207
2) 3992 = 1.806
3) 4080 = 1.932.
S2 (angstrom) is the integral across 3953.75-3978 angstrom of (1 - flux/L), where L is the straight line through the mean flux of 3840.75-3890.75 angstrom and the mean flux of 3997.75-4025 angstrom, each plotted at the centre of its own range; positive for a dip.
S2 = 9.3 angstrom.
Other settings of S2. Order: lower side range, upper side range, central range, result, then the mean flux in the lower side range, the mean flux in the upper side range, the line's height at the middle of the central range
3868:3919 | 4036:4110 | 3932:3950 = 5.1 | 1.3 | 1.84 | 1.44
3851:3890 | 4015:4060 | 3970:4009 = 3.6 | 1.23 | 1.96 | 1.75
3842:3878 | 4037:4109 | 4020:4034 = -1.9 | 1.25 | 1.84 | 1.72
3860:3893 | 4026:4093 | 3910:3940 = 4.9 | 1.23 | 1.9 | 1.4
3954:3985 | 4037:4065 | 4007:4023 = -4.6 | 1.16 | 1.92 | 1.58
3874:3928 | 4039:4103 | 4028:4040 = -1.5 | 1.3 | 1.85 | 1.73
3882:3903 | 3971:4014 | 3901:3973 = 9.4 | 1.19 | 1.66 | 1.4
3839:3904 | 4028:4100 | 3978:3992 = -0.3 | 1.21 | 1.88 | 1.61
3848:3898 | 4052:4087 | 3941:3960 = 1.5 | 1.21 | 1.88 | 1.48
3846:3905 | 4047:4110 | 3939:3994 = 7.4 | 1.24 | 1.82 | 1.5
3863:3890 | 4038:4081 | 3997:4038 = -4.6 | 1.23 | 1.91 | 1.75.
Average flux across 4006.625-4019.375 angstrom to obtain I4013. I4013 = 2.02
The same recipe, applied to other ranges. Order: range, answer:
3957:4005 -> 1.41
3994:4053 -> 1.94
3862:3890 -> 1.23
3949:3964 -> 1.4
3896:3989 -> 1.25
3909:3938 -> 1.19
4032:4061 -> 1.93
